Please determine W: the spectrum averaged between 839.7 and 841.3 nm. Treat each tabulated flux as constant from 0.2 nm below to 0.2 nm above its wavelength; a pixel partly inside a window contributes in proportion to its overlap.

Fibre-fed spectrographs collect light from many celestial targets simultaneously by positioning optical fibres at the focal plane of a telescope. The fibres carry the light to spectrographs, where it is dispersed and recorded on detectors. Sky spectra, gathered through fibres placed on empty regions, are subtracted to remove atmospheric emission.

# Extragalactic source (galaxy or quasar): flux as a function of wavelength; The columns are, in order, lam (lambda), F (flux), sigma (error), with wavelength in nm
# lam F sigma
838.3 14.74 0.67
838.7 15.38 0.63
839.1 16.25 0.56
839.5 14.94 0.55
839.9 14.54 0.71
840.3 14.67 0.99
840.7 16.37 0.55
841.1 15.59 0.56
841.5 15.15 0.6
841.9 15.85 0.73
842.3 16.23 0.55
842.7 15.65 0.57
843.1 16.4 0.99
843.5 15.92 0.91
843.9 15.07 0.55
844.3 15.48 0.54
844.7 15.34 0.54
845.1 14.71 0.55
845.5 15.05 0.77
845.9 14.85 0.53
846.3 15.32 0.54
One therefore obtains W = 15.3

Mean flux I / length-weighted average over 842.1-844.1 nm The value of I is 15.9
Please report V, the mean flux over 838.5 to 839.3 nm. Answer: 15.8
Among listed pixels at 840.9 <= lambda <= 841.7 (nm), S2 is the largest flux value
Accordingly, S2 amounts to 15.59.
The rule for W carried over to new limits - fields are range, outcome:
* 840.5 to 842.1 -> 15.7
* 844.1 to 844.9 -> 15.4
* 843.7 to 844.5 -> 15.3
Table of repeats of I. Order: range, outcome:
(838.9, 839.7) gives 15.6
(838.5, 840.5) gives 15.2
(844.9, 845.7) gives 14.9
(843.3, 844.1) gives 15.5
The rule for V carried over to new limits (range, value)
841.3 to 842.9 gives 15.7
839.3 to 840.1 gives 14.7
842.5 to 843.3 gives 16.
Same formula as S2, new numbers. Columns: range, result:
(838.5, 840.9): 16.37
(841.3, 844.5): 16.4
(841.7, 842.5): 16.23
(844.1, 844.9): 15.48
